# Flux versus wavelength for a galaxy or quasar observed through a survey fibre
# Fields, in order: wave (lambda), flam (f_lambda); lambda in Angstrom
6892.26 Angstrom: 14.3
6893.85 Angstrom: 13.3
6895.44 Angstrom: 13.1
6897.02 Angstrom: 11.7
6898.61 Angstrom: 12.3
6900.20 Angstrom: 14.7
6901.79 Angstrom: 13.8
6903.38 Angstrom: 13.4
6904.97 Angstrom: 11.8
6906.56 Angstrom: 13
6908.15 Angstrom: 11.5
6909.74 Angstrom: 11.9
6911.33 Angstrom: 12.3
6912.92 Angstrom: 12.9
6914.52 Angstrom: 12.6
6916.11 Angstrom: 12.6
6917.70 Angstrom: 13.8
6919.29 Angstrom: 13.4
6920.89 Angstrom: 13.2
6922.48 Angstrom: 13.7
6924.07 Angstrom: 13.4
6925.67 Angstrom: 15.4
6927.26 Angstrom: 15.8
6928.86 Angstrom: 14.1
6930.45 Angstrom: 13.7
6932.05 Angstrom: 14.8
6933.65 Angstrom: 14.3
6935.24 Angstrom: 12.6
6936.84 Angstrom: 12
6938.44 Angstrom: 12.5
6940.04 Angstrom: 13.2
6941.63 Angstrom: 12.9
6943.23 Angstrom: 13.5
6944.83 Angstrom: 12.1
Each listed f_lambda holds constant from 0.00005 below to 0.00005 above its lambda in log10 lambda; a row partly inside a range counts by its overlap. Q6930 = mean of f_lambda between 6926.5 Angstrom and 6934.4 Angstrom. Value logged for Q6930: 14.5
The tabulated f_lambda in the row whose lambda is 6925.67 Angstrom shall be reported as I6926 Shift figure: 15.4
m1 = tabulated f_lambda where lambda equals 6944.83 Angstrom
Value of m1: 12.1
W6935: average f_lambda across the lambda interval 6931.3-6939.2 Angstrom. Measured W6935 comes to 13.2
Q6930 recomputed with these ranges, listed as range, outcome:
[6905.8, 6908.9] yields 12.3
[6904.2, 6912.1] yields 12.1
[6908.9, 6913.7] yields 12.4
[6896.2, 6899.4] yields 12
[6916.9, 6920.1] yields 13.6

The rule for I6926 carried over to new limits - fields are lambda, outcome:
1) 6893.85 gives 13.3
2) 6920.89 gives 13.2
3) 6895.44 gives 13.1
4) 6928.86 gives 14.1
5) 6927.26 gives 15.8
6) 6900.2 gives 14.7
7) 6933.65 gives 14.3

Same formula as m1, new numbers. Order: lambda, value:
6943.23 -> 13.5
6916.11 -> 12.6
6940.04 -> 13.2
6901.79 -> 13.8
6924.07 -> 13.4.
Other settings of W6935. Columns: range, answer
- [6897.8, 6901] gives 13.5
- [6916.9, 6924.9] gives 13.5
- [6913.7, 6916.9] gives 12.6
